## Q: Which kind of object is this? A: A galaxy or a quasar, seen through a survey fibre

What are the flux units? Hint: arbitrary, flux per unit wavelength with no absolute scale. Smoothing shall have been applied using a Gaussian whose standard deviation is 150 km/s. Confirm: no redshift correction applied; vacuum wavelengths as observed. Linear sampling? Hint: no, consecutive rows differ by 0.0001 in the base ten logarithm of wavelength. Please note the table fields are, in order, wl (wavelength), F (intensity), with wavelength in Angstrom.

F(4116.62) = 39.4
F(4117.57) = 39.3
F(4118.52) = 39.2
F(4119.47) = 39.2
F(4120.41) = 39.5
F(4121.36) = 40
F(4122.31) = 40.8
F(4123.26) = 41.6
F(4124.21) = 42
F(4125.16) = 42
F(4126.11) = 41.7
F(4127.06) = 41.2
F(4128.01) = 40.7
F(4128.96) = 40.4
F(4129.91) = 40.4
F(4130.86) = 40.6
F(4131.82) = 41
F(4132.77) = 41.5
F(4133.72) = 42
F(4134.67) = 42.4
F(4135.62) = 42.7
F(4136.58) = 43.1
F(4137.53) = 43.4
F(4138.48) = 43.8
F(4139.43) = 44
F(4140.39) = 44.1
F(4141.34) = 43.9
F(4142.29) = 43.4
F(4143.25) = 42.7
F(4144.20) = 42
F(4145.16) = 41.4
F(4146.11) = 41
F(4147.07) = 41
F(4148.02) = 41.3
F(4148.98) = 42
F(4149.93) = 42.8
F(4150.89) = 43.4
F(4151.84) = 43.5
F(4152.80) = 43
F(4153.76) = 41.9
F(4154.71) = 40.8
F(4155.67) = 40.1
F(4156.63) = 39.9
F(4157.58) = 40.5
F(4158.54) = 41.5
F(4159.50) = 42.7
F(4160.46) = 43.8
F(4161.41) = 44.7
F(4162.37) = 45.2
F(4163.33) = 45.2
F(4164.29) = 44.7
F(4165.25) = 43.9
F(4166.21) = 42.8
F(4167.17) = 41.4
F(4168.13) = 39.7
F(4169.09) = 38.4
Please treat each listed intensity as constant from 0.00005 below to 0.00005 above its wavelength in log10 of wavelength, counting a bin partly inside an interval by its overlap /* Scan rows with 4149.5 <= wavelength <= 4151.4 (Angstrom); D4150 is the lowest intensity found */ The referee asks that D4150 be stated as 42.8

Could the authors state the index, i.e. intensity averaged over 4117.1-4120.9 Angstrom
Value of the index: 39.3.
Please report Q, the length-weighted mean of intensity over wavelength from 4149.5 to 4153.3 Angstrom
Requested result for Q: 43.1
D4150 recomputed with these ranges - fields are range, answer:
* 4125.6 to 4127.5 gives 41.2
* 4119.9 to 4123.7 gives 39.5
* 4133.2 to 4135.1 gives 42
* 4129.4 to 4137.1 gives 40.4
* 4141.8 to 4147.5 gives 41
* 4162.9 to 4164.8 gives 44.7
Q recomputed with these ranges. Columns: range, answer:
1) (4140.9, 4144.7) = 42.9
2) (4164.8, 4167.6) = 42.7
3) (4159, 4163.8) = 44.3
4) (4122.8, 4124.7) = 41.8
